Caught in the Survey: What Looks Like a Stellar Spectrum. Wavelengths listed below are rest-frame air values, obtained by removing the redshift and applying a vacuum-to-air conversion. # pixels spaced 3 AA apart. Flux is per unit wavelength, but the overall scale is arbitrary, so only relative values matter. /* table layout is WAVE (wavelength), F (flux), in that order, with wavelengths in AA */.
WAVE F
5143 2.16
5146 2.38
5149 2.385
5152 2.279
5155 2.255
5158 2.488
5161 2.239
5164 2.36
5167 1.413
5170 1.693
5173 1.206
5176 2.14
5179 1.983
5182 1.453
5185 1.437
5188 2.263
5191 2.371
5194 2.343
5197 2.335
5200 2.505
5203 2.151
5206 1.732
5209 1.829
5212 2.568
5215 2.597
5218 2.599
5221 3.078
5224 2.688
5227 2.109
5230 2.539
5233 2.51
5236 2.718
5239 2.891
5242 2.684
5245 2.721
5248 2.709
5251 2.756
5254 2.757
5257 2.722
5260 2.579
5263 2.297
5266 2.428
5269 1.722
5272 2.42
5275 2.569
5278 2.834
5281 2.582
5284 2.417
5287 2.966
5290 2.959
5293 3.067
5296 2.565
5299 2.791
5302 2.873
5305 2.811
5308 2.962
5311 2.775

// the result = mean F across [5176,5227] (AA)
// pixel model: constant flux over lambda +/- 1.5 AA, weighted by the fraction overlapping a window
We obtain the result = 2.24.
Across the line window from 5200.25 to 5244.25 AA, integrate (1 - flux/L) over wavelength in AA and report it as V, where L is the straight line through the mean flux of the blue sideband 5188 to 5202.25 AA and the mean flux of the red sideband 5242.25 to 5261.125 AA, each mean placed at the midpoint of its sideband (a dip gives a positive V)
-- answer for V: 0.9 AA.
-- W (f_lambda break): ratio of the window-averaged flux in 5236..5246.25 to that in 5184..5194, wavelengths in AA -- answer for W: 1.31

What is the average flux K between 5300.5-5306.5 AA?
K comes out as 2.84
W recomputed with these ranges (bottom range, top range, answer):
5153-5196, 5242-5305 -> 1.33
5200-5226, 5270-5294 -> 1.12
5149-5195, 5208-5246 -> 1.29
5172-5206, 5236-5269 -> 1.30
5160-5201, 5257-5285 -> 1.24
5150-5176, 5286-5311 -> 1.43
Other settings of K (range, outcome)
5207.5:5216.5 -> 2.33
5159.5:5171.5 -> 1.93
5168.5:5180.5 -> 1.76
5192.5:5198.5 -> 2.34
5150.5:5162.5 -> 2.32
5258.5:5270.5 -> 2.26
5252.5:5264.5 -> 2.59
